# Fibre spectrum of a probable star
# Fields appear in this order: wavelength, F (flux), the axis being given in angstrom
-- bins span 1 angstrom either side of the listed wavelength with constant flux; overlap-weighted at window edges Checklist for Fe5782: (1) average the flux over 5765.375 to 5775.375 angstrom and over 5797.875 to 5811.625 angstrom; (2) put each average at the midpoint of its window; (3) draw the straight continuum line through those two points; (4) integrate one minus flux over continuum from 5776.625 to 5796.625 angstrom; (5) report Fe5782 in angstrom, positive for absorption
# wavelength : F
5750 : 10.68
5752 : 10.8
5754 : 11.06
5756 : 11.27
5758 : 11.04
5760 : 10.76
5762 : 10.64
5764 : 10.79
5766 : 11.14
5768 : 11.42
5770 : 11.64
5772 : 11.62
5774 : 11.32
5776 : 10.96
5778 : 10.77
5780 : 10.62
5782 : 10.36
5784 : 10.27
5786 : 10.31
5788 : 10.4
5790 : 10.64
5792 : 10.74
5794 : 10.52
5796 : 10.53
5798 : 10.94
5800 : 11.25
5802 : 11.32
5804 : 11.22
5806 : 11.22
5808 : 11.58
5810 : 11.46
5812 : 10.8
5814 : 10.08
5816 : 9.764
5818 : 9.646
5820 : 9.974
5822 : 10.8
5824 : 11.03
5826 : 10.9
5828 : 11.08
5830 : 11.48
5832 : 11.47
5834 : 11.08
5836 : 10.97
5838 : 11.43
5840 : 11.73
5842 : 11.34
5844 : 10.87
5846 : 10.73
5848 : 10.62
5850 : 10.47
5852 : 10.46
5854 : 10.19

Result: 1.5 angstrom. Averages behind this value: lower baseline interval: 11.4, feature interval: 10.5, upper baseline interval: 11.3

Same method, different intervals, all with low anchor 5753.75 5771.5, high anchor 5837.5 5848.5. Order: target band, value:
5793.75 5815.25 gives 0.2 angstrom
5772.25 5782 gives 0.2 angstrom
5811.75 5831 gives 1.0 angstrom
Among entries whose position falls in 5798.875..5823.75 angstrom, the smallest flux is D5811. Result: 9.646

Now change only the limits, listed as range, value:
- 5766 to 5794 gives 10.27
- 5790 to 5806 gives 10.52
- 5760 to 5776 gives 10.64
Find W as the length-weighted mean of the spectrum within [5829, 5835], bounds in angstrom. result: 11.3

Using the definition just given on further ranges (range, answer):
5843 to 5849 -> 10.7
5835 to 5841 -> 11.4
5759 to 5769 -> 10.9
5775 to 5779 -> 10.9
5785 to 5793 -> 10.5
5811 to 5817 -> 10.2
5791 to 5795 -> 10.6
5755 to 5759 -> 11.2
